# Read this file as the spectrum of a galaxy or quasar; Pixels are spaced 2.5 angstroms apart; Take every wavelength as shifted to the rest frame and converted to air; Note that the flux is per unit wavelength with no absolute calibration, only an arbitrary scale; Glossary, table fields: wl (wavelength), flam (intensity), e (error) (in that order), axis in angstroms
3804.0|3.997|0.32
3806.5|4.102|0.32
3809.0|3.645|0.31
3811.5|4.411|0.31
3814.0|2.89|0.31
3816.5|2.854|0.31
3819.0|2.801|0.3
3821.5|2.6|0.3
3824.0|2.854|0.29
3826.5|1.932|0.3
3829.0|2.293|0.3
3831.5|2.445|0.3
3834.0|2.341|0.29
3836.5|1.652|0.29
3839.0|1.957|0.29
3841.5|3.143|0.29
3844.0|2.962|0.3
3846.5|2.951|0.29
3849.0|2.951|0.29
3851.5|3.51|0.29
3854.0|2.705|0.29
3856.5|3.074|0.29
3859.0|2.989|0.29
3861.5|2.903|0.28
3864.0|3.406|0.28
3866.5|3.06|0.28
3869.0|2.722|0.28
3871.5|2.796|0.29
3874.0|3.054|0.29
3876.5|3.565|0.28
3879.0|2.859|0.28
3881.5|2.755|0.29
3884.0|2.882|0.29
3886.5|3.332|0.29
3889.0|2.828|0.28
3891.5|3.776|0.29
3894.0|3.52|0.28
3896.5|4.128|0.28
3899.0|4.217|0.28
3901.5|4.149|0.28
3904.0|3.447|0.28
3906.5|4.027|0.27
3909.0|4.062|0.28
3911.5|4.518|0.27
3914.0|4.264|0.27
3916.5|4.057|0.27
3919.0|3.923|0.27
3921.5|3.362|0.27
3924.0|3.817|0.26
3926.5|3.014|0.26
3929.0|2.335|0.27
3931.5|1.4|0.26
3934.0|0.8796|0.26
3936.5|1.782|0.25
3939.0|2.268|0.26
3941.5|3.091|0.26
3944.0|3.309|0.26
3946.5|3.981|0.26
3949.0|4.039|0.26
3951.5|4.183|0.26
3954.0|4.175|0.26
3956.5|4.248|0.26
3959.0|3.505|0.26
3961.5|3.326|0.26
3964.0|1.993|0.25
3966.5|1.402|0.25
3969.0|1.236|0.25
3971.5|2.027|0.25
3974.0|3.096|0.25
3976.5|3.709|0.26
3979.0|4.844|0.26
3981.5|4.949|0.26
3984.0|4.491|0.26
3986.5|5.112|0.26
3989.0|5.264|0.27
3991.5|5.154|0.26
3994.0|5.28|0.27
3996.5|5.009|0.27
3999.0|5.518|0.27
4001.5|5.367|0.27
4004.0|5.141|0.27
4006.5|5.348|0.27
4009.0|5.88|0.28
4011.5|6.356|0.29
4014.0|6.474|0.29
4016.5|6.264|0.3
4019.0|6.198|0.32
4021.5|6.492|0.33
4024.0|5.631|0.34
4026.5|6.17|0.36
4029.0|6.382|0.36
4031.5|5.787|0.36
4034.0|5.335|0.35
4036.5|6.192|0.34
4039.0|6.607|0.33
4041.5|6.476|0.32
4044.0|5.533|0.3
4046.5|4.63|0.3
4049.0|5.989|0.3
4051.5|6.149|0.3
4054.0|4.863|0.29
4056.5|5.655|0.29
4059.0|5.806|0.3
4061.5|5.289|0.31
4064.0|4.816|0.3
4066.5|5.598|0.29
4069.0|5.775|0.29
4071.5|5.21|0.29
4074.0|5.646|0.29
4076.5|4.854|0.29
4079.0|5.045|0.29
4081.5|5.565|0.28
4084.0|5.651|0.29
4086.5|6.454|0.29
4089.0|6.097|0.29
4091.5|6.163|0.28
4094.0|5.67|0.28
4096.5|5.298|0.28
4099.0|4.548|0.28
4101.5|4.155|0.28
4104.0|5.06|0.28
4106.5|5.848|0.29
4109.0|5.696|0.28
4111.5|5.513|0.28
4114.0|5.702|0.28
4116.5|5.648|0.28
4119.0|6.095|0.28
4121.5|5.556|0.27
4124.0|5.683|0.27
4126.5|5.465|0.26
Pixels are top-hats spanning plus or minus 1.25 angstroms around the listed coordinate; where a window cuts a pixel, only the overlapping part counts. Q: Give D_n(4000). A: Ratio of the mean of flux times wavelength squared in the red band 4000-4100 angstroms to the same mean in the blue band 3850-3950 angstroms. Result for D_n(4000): 1.90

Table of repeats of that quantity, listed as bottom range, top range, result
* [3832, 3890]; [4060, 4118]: 2.12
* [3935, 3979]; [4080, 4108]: 1.92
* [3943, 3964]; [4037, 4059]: 1.61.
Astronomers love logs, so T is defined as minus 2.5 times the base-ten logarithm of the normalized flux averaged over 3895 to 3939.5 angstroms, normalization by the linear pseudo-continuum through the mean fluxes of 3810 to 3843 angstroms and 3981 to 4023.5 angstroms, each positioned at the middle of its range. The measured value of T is 0.22 mag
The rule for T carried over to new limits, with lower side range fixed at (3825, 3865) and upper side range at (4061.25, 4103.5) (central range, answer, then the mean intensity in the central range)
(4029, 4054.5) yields -0.178 mag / 5.81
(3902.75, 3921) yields -0.162 mag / 4.01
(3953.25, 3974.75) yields 0.419 mag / 2.74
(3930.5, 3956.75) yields 0.270 mag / 3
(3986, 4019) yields -0.236 mag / 5.59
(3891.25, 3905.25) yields -0.175 mag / 3.88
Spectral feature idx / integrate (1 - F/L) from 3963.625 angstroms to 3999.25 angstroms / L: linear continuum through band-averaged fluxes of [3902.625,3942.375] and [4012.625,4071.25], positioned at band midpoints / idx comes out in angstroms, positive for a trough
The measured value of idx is 4.7 angstroms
